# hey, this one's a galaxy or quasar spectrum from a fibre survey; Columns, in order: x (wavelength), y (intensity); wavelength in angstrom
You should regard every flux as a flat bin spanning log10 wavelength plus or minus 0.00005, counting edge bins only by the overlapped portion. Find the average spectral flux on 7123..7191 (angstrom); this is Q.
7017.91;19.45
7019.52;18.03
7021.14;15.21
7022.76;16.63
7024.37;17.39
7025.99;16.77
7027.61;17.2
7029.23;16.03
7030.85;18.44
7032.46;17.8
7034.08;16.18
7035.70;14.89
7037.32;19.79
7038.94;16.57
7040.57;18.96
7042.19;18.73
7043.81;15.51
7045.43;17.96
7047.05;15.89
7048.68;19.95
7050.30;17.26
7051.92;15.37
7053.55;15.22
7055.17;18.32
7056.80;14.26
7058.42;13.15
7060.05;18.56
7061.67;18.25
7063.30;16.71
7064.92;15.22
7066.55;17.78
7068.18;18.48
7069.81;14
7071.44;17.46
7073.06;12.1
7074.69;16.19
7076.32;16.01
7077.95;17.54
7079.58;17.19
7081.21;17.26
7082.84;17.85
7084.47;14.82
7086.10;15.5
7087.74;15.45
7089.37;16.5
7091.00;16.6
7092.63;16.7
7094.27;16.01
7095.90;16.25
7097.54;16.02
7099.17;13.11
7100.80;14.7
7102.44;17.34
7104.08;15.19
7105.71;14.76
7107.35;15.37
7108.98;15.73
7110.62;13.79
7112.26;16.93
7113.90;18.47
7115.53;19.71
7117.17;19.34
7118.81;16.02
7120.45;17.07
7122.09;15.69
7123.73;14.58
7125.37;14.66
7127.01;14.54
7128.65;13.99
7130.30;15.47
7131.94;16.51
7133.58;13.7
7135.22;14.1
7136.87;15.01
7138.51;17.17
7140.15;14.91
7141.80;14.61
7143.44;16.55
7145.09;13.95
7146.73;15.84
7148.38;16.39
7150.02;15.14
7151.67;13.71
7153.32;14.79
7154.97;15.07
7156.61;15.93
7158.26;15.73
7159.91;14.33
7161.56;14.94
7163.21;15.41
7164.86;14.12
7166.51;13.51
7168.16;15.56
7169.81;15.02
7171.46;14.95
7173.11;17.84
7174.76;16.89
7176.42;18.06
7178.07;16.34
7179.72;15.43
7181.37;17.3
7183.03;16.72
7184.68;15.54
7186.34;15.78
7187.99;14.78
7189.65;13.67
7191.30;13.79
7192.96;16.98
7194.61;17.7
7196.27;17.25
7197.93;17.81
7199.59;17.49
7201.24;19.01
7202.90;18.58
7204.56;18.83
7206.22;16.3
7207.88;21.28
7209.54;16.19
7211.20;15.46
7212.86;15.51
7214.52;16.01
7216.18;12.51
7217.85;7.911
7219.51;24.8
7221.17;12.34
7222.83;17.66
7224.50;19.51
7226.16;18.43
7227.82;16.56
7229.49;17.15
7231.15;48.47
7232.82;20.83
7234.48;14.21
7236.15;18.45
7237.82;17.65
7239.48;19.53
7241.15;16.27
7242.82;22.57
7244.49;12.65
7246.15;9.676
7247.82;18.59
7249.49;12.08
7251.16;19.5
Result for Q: 15.3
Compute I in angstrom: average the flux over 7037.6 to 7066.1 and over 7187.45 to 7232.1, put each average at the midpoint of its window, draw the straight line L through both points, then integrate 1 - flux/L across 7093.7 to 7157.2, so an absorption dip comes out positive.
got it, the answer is 6.4 angstrom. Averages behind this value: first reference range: 16.9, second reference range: 17.9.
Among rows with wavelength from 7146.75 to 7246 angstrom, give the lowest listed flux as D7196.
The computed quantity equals 7.911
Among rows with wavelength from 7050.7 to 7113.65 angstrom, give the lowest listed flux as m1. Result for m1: 12.1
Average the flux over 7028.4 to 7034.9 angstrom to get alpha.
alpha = 17.1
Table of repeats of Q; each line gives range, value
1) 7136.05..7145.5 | 15.4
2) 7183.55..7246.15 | 17.6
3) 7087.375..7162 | 15.6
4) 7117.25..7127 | 15.8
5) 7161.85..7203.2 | 16.2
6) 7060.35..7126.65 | 16.2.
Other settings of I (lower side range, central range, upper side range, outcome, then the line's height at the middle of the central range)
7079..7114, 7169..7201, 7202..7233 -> 2.8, 17.9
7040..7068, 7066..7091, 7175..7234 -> 1.1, 17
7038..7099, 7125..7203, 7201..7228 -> 5.0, 16.7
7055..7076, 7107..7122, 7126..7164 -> -1.4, 15.5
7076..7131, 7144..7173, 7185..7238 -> 3.2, 16.9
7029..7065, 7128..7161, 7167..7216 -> 3.0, 16.7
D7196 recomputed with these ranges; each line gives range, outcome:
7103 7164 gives 13.7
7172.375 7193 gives 13.67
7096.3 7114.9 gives 13.11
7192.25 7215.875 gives 15.46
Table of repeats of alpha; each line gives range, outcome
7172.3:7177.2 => 17.6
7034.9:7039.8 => 17.1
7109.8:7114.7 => 16.4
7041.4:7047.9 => 17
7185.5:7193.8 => 15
